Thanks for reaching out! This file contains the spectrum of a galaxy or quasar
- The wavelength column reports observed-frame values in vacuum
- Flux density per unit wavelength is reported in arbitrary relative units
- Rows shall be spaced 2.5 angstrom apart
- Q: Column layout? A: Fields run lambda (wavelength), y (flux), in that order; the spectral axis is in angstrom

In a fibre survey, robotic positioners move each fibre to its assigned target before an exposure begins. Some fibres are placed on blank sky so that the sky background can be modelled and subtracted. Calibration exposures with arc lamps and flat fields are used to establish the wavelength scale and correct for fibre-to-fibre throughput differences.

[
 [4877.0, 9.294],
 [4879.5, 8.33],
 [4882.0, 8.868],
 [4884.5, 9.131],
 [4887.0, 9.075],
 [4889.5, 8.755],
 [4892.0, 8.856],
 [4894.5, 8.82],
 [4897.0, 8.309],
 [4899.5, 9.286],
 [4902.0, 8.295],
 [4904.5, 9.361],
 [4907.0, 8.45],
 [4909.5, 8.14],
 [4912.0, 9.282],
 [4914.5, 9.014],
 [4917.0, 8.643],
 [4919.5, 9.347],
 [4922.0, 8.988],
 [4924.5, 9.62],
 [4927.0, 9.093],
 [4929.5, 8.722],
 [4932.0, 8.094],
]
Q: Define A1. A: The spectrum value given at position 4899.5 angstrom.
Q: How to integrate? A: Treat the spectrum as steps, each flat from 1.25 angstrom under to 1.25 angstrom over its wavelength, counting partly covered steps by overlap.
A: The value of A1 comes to 9.286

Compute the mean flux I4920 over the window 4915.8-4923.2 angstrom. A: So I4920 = 9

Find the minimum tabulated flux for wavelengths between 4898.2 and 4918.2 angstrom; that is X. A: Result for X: 8.14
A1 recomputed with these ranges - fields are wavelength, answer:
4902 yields 8.295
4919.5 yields 9.347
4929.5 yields 8.722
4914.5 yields 9.014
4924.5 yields 9.62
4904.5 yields 9.361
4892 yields 8.856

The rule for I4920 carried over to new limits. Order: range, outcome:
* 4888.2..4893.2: 8.81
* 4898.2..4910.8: 8.71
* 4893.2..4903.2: 8.68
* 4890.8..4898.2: 8.66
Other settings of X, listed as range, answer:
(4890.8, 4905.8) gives 8.295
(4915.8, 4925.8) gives 8.643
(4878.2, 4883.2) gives 8.33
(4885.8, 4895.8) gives 8.755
